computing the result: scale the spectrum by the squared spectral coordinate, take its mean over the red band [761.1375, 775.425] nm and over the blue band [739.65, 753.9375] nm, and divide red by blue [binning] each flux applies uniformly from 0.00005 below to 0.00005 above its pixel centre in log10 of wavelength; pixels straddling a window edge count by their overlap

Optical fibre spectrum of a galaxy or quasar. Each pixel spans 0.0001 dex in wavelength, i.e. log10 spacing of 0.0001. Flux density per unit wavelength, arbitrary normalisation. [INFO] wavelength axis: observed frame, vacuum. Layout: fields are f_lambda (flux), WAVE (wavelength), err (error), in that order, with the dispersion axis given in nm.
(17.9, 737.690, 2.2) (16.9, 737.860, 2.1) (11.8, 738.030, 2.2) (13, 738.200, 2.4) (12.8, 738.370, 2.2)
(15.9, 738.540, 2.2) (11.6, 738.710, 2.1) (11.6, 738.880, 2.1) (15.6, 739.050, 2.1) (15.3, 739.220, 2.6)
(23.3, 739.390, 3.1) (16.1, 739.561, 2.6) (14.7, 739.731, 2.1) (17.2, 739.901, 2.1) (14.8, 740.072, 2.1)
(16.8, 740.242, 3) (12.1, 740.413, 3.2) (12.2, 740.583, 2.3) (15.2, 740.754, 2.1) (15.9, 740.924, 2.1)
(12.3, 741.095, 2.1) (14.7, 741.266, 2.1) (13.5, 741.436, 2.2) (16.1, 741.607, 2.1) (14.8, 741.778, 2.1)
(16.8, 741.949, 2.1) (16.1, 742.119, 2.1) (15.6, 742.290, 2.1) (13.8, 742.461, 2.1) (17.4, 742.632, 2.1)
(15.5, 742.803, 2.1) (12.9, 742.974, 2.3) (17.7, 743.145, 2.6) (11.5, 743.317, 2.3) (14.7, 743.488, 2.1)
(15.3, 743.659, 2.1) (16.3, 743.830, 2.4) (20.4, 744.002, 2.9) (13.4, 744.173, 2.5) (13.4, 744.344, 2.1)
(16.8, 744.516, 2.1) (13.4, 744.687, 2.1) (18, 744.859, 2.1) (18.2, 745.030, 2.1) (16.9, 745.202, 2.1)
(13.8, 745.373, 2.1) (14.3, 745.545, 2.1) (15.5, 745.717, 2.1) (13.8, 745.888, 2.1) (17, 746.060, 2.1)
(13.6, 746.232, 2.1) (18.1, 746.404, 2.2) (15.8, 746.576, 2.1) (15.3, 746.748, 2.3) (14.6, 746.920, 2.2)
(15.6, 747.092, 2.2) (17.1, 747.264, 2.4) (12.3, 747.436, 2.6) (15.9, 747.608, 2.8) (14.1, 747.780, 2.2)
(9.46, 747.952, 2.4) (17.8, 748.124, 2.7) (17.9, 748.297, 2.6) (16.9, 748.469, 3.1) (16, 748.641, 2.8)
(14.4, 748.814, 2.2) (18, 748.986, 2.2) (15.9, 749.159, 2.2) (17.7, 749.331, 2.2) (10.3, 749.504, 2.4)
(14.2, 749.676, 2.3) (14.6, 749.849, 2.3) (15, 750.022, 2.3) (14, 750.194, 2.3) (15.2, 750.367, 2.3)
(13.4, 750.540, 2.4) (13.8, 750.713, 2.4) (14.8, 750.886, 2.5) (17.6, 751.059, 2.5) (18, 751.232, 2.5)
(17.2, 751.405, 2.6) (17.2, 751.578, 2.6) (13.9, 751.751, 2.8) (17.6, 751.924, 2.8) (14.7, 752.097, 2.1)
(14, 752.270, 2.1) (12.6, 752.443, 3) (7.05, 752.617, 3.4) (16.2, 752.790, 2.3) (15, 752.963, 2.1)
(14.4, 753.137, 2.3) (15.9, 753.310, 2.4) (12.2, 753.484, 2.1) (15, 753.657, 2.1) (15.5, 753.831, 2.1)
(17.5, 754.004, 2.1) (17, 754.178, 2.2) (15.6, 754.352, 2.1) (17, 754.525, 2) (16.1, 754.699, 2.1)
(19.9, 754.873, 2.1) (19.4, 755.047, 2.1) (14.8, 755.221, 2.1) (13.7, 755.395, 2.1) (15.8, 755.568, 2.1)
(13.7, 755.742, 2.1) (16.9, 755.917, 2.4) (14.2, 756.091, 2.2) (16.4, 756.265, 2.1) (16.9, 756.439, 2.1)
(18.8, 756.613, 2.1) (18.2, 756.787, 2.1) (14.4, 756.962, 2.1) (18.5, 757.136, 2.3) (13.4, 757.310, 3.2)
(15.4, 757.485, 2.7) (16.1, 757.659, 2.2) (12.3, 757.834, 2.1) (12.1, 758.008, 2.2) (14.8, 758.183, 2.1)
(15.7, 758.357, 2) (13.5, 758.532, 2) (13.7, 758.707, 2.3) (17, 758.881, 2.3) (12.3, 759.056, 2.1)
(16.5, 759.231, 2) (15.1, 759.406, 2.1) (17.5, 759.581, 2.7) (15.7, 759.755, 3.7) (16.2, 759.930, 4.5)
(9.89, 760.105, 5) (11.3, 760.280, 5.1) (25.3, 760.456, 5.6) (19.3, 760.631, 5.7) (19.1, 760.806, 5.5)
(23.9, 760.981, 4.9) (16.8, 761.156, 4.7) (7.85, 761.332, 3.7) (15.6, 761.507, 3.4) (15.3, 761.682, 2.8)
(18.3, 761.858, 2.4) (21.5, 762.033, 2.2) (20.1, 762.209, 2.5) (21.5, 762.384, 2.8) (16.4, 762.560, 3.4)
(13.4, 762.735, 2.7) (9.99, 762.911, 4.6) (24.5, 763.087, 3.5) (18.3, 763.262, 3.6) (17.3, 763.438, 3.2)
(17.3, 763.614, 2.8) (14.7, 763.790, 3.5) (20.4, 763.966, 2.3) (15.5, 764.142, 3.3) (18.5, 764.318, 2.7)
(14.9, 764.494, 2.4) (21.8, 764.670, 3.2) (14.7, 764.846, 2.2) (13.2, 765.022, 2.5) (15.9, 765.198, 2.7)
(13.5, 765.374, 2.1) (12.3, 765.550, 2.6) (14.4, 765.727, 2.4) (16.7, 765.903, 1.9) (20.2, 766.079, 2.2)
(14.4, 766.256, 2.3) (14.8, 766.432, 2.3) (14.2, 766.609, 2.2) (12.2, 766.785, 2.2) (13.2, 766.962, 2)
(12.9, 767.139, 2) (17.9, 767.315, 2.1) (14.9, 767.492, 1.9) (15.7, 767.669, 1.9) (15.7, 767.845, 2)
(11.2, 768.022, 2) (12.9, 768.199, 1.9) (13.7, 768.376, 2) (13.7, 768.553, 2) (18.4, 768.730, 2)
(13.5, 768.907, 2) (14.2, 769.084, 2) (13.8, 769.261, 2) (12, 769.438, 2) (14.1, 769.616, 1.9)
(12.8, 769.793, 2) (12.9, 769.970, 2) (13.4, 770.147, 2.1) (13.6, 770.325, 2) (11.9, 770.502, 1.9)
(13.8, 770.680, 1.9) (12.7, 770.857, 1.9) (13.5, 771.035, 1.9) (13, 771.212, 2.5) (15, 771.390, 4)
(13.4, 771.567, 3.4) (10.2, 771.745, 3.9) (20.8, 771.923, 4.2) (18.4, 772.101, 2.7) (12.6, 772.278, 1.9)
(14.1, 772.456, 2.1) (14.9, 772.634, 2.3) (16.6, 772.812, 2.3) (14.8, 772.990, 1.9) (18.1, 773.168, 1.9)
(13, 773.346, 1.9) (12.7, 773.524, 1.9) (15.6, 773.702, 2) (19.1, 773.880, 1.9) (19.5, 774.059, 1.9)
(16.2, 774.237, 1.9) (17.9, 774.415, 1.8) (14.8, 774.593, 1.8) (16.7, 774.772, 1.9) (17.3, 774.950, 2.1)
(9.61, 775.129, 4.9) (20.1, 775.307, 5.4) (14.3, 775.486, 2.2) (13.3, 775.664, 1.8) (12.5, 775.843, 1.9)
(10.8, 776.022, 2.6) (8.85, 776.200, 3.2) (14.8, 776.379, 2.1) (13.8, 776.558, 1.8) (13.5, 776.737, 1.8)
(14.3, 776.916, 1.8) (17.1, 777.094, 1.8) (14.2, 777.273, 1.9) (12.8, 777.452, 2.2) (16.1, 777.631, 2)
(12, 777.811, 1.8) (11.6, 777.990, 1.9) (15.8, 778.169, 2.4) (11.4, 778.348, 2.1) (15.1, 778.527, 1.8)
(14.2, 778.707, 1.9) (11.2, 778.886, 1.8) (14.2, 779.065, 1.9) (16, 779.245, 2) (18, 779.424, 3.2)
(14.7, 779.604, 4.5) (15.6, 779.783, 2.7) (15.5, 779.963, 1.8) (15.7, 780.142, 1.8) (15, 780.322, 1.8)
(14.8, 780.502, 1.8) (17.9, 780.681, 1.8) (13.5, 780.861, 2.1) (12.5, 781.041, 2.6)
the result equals 1.1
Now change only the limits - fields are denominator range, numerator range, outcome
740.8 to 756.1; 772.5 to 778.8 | 1.03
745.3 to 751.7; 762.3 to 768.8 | 1.07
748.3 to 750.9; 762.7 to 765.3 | 1.16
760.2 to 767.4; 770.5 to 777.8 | 0.91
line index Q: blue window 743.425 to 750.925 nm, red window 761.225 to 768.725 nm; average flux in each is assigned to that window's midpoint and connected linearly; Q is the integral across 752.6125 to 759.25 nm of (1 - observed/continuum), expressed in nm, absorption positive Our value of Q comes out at 0.04 nm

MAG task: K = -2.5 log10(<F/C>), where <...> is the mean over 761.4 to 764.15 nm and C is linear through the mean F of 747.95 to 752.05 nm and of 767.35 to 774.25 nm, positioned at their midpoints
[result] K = -0.17 mag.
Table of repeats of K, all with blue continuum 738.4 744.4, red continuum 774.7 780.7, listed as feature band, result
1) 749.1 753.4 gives 0.01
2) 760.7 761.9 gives -0.14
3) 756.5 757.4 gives -0.13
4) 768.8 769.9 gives 0.08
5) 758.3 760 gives -0.04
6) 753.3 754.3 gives -0.04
